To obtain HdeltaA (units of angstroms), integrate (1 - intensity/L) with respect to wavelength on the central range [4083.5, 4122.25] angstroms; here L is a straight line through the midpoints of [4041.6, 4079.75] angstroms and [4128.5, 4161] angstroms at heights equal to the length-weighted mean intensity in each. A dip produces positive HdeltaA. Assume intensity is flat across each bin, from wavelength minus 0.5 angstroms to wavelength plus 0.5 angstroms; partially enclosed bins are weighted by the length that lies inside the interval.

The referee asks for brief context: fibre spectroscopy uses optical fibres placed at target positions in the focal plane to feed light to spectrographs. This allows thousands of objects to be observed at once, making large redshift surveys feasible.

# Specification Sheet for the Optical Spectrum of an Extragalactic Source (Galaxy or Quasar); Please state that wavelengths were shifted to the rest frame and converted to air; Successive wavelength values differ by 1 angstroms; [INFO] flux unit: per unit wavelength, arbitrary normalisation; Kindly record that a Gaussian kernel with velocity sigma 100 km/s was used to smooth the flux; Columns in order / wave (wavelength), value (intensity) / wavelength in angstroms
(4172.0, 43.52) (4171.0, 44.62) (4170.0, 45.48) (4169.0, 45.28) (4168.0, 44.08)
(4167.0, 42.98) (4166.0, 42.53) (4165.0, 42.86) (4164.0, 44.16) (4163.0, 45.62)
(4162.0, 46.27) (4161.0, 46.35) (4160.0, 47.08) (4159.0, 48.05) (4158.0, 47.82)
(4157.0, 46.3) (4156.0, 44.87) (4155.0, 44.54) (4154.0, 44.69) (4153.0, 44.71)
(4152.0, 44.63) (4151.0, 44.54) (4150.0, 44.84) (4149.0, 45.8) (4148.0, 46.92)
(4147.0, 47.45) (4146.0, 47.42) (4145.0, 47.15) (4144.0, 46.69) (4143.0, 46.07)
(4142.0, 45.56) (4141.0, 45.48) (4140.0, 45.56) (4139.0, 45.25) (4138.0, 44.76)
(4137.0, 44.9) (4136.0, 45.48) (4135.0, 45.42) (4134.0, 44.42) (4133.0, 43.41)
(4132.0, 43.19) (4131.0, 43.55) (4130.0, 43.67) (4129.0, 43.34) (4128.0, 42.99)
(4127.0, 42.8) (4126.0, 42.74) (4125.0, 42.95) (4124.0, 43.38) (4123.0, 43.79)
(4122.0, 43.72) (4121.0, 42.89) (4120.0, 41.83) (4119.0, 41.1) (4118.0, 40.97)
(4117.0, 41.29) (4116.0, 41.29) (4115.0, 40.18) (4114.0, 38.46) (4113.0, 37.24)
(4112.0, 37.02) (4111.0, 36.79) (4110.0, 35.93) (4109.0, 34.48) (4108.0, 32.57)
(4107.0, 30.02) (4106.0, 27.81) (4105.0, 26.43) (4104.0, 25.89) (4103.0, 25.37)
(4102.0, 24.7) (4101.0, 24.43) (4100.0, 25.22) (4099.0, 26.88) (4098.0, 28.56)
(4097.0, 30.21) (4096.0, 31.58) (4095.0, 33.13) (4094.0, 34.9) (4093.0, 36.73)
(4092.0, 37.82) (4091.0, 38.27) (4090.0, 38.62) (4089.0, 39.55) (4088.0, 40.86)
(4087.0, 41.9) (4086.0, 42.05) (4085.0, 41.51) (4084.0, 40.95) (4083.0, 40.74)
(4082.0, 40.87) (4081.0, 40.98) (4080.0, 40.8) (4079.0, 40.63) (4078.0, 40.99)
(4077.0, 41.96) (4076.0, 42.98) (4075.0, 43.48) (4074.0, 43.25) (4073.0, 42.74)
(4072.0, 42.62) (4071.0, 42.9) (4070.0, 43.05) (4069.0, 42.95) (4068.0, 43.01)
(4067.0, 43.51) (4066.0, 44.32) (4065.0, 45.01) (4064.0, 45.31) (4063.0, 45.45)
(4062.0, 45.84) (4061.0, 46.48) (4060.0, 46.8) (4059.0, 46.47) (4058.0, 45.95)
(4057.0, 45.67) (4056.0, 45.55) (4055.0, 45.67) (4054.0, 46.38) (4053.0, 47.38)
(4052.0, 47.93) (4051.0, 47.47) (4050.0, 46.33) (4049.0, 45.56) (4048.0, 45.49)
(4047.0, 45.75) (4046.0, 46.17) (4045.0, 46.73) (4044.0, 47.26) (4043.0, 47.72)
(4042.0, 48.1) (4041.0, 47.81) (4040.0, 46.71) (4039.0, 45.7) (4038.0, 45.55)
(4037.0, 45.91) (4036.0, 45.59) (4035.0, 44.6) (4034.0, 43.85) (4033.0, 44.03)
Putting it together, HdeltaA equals 8.5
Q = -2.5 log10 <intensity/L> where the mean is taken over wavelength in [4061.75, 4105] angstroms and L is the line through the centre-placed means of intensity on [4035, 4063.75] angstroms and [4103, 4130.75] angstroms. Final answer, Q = 0.12 mag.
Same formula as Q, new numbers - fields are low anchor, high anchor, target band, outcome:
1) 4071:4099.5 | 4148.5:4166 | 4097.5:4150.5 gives 0.07 mag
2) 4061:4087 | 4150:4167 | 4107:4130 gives 0.10 mag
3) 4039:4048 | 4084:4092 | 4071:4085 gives 0.00 mag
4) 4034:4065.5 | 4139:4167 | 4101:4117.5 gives 0.35 mag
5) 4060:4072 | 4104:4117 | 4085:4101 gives 0.11 mag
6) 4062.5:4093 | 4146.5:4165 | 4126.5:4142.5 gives 0.01 mag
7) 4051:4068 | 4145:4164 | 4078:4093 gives 0.14 mag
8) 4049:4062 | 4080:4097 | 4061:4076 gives -0.01 mag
